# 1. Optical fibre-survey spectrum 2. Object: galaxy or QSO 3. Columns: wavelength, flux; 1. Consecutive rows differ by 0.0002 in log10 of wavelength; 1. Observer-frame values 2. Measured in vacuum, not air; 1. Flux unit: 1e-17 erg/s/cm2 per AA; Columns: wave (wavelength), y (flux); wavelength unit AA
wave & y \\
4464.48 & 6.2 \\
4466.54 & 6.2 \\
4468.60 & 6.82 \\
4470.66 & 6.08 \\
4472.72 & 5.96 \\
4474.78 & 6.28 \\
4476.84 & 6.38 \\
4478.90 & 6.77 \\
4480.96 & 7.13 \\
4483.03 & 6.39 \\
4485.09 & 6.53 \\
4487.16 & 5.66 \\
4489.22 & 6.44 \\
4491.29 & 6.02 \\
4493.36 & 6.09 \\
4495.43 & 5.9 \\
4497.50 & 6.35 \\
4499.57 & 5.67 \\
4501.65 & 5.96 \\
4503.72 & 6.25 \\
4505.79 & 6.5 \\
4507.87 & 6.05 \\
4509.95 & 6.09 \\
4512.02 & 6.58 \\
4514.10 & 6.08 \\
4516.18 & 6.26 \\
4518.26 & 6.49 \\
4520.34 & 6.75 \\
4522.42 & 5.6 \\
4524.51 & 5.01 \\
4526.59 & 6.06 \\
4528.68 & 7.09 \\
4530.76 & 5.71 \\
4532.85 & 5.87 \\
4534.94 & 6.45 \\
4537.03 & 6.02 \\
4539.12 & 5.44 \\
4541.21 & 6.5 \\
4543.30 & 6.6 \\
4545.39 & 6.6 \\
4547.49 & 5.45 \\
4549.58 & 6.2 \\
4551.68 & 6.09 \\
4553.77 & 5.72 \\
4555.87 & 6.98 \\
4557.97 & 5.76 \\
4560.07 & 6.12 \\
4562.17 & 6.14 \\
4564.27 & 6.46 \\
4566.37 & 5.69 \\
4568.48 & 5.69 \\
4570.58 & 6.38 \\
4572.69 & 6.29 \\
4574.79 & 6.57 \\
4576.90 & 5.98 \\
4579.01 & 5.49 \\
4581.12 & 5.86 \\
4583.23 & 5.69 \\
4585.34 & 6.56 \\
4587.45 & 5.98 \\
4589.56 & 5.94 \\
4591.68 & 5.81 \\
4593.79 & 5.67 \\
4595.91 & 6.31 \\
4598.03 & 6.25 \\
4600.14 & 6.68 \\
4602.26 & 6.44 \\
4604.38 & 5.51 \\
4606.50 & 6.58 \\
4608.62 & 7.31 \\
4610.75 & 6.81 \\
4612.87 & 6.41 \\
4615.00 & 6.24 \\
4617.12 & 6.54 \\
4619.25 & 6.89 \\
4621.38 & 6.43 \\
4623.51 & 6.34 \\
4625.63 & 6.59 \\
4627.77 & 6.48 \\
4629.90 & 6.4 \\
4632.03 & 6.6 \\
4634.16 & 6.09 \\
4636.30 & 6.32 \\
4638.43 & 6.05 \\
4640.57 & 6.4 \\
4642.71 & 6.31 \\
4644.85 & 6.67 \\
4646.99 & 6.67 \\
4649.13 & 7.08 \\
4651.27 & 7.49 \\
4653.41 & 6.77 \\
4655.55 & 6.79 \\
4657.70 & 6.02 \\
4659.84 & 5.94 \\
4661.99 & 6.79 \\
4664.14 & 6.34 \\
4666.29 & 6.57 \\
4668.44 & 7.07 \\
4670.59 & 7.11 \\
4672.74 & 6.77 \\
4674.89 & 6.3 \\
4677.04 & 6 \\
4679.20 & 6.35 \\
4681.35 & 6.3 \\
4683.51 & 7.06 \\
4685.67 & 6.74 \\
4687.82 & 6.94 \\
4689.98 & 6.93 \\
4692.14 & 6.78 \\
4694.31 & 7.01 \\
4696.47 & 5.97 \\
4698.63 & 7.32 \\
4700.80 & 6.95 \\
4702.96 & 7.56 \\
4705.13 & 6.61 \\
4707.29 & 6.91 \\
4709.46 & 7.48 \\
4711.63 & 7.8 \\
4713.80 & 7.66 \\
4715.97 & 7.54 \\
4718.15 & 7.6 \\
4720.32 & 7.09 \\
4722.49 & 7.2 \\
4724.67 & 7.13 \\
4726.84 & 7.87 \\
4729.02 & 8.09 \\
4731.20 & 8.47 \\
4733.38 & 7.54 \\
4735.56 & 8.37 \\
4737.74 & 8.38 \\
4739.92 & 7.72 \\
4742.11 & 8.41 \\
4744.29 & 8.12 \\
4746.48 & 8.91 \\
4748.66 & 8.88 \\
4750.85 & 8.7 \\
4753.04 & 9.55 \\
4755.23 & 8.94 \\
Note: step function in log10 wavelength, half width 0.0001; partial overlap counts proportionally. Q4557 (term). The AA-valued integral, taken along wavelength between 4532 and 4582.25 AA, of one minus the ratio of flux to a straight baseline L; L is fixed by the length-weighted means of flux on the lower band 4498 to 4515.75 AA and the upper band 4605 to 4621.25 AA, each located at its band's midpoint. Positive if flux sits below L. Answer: 2.2 AA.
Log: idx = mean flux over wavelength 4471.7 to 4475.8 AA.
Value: 6.12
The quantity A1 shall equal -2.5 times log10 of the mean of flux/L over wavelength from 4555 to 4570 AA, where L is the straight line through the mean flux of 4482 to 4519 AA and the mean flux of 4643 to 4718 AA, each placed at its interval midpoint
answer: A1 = 0.05 mag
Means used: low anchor 6.18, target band 6.12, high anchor 6.84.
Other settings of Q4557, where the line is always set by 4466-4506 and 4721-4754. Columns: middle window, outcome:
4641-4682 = 5.5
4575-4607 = 4.6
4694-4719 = 2.4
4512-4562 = 3.9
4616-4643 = 3.5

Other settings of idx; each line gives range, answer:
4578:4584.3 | 5.68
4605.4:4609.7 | 6.92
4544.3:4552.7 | 6.09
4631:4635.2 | 6.35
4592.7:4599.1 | 6.08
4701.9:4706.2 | 7.08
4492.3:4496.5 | 6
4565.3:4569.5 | 5.69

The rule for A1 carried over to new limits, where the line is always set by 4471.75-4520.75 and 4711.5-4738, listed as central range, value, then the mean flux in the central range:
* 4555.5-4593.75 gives 0.122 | 6.05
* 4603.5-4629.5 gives 0.084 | 6.51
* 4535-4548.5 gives 0.074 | 6.13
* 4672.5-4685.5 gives 0.152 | 6.46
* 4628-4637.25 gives 0.124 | 6.37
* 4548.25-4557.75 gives 0.076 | 6.18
